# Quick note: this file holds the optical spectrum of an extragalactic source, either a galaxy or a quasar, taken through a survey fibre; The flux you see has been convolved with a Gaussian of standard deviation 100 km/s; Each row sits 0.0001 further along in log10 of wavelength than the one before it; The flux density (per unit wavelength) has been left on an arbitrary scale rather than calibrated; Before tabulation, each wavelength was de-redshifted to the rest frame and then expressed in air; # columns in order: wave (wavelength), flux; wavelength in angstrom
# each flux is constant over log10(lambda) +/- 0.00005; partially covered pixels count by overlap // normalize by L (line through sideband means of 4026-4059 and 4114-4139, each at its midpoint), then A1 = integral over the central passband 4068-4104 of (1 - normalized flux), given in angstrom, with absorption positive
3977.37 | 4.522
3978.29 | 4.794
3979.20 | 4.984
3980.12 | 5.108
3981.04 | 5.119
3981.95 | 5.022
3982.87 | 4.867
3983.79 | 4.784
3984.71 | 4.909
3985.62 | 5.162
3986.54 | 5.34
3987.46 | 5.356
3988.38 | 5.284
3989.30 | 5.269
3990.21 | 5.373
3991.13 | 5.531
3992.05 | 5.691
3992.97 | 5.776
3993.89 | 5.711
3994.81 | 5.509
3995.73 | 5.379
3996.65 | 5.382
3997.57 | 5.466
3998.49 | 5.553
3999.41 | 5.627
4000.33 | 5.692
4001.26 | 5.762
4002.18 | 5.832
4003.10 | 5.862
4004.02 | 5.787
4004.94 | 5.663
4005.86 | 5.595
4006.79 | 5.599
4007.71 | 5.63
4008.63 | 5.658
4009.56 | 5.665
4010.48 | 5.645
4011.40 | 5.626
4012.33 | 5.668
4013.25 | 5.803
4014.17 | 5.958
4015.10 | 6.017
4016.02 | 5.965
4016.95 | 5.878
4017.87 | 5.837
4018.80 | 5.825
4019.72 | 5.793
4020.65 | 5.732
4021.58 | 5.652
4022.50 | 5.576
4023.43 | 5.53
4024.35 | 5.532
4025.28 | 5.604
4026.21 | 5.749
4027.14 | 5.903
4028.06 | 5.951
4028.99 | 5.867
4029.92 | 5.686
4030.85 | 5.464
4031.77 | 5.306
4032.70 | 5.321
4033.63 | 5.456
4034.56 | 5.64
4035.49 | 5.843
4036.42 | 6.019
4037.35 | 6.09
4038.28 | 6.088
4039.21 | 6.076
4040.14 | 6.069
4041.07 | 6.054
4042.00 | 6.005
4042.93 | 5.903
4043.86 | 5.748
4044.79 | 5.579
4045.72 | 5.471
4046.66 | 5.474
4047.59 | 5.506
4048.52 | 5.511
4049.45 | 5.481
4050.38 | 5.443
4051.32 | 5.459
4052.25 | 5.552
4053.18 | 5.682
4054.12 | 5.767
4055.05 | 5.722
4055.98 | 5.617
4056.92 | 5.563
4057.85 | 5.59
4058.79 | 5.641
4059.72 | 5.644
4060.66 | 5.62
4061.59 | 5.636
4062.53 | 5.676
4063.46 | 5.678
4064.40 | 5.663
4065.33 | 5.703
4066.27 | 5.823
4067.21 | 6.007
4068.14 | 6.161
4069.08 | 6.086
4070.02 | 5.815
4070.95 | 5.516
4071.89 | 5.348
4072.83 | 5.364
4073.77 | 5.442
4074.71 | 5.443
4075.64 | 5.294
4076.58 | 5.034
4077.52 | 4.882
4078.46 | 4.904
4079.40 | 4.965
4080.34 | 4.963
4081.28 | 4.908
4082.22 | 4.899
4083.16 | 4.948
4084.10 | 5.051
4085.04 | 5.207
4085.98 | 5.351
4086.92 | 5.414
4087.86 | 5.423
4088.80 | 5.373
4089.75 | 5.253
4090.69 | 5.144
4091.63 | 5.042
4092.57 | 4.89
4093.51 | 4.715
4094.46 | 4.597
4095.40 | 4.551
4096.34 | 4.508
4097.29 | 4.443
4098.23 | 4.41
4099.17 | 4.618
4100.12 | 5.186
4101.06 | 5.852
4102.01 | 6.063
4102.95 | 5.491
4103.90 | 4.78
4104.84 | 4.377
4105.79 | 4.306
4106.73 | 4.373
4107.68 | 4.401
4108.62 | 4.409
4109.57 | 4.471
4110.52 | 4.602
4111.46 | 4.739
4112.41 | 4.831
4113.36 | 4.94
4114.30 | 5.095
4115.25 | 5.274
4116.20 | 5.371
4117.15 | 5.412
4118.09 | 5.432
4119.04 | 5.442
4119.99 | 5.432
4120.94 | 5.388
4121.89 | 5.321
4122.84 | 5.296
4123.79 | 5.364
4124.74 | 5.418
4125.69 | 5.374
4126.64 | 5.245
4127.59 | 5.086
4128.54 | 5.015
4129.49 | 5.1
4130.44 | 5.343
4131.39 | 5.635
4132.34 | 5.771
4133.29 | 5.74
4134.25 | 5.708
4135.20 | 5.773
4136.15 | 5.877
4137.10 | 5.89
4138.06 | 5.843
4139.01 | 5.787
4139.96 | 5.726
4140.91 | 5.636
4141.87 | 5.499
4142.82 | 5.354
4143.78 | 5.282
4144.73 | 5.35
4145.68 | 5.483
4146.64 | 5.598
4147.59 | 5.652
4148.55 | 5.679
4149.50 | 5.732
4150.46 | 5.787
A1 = 2.7 angstrom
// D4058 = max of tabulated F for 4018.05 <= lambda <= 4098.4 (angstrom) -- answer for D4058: 6.161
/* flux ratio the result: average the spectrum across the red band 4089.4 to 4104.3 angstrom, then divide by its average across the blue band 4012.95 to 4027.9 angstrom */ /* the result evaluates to 0.86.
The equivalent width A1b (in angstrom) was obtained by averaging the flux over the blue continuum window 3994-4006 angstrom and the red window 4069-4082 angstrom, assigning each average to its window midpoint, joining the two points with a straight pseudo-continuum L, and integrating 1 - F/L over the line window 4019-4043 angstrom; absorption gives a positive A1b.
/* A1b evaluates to -1.3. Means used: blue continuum 5.63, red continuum 5.25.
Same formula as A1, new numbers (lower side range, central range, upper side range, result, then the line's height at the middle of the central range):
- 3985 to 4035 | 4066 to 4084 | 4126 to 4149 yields 0.78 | 5.59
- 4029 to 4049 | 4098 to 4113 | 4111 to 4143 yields 1.86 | 5.49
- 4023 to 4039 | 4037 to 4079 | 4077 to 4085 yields -2.66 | 5.3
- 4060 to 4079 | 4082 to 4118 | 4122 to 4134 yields 3.36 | 5.46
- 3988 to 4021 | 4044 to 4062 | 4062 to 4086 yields -0.35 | 5.47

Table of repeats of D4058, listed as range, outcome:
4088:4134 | 6.063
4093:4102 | 5.852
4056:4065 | 5.678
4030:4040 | 6.09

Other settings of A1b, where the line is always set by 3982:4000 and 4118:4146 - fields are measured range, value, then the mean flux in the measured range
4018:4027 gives -0.5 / 5.68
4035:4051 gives -1.1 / 5.78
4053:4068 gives -0.8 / 5.7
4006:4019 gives -0.9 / 5.76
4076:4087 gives 0.8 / 5.03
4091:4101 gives 1.3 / 4.75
